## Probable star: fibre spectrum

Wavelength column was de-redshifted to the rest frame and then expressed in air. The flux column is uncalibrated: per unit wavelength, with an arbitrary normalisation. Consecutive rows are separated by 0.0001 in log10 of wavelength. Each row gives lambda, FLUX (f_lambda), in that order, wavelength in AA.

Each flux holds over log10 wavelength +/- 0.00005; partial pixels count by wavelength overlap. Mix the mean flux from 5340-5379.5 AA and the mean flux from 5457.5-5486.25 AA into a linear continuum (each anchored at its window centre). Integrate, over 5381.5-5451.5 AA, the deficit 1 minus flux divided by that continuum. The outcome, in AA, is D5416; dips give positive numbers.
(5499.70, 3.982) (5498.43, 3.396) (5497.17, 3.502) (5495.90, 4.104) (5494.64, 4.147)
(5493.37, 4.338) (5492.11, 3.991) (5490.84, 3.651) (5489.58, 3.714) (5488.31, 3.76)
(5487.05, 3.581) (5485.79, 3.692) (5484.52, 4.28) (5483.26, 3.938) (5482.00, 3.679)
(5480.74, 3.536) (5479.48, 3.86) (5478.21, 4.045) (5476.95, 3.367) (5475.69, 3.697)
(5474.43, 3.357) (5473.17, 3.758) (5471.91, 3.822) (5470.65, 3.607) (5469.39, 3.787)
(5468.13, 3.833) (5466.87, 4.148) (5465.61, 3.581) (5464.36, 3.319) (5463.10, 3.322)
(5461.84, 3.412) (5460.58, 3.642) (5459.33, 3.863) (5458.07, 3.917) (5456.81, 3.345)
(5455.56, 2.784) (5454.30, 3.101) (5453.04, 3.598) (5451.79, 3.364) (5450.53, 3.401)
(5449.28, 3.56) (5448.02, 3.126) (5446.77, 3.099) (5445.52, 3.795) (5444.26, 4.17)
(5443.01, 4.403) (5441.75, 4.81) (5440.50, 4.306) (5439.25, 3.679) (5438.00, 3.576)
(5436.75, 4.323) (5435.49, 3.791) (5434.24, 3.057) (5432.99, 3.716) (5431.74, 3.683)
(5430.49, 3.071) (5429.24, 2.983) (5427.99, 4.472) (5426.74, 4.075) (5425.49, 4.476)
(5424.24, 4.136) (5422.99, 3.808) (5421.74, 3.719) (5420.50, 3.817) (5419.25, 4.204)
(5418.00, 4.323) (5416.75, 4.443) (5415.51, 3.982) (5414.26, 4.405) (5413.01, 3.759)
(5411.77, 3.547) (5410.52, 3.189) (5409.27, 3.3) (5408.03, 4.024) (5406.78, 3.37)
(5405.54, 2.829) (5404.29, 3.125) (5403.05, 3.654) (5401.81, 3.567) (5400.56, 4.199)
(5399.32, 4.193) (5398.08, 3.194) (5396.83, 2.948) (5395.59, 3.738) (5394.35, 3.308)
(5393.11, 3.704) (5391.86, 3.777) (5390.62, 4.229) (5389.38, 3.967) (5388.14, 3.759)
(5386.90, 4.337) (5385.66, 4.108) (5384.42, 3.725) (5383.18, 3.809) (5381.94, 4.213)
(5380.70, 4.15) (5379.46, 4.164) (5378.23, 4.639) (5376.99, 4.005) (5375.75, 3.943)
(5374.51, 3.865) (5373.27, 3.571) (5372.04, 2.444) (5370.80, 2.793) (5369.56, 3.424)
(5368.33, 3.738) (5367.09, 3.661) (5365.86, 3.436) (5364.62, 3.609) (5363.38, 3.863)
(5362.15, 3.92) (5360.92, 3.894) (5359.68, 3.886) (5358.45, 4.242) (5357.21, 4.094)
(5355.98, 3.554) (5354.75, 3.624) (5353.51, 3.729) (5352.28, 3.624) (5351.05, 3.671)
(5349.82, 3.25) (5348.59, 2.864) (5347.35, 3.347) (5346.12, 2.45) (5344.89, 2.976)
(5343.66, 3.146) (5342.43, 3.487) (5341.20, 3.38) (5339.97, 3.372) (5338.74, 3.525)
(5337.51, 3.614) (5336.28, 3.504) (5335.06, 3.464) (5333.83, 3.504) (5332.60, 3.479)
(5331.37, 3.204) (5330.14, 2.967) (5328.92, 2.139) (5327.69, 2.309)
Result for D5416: -2.8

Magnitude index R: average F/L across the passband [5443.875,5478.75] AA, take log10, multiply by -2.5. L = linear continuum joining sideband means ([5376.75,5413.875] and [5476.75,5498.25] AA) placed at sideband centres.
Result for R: 0.07 mag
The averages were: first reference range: 3.75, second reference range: 3.83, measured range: 3.56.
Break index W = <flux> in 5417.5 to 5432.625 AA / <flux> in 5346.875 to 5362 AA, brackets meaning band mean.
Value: 1.1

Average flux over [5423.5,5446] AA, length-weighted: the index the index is 3.92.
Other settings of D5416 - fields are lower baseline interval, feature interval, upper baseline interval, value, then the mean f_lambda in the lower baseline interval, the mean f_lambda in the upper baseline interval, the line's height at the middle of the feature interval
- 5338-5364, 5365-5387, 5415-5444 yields -0.6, 3.52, 3.95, 3.66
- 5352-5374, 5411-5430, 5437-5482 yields -1.8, 3.62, 3.66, 3.64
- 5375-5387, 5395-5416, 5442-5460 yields 1.7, 4.1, 3.56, 3.91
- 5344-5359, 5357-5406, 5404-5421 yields -2.1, 3.44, 3.75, 3.59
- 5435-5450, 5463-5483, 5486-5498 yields 0.9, 3.88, 3.85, 3.87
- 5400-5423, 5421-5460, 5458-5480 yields 0.0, 3.75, 3.68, 3.71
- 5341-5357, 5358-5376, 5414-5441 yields -0.8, 3.33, 3.9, 3.46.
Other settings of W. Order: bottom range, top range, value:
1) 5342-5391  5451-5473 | 0.97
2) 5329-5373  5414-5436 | 1.13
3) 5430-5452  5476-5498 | 1.03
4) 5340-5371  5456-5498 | 1.06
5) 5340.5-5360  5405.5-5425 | 1.11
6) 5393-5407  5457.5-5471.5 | 1.06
